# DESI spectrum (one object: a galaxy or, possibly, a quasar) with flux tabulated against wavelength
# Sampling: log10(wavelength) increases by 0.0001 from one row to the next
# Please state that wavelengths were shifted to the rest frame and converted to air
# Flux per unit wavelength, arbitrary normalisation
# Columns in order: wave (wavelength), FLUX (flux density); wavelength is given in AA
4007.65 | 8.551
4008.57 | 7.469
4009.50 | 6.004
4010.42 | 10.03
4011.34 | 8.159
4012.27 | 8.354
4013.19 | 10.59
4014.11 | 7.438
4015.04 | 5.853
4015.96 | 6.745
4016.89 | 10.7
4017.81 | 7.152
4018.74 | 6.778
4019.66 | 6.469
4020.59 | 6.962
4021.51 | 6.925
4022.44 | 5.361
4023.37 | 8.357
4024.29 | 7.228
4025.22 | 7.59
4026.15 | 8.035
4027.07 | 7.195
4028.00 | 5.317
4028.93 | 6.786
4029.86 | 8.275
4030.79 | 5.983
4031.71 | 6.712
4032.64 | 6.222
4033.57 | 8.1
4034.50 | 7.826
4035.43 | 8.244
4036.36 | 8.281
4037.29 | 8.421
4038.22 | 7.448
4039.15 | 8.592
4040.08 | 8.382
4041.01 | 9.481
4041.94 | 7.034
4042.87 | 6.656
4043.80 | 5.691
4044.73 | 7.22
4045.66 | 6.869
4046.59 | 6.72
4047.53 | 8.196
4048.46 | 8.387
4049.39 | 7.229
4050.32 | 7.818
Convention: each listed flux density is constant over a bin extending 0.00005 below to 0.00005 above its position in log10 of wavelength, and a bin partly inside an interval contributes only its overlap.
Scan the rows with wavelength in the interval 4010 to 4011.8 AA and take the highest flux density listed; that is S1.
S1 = 10.03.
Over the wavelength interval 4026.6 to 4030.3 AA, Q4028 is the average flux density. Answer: 6.89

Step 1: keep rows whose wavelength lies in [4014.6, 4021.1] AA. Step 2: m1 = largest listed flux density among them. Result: 10.7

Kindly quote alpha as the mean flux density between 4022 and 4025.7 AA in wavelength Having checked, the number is 7.14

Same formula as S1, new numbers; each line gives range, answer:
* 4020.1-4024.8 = 8.357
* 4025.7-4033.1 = 8.275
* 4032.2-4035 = 8.1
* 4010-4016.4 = 10.59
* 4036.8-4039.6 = 8.592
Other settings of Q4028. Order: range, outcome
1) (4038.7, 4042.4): 8.38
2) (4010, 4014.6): 8.89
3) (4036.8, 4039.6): 8.15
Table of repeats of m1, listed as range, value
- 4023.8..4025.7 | 7.59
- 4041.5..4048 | 8.196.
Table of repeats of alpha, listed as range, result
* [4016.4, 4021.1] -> 7.6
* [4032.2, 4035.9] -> 7.6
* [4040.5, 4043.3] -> 7.75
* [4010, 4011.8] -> 9.09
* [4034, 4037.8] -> 8.18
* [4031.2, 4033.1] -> 6.48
